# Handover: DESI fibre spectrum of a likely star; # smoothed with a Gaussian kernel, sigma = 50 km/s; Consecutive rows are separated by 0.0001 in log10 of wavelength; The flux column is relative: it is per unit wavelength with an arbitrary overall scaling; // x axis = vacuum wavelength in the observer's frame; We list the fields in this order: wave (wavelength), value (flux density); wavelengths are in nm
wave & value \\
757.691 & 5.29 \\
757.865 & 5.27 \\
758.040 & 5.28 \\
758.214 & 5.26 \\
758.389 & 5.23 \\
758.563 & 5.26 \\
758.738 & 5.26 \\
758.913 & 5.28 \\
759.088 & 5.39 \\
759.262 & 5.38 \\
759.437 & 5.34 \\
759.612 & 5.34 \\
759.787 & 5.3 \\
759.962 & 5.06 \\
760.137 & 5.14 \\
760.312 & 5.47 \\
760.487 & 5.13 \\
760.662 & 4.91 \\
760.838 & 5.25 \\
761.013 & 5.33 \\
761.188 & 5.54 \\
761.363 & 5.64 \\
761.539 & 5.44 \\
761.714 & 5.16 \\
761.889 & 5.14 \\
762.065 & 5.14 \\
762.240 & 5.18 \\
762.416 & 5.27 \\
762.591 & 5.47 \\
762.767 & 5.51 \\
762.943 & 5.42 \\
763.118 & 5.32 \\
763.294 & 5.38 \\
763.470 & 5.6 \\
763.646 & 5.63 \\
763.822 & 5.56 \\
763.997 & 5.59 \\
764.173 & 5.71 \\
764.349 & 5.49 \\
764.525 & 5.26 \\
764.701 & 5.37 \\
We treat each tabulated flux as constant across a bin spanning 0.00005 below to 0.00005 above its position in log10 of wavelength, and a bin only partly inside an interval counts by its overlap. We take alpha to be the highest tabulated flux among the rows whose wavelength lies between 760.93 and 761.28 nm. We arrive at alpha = 5.54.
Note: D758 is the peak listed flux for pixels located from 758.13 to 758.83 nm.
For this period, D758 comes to 5.26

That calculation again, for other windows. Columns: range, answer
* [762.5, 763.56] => 5.6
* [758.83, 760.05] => 5.39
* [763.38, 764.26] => 5.71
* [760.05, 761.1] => 5.47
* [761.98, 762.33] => 5.18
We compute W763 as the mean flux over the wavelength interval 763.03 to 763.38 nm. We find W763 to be 5.36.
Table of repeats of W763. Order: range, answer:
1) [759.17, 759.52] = 5.37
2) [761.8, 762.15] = 5.14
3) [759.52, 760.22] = 5.21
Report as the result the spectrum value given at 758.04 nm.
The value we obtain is 5.28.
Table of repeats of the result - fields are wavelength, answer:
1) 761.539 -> 5.44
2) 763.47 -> 5.6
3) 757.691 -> 5.29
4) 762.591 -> 5.47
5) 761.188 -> 5.54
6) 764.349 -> 5.49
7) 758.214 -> 5.26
